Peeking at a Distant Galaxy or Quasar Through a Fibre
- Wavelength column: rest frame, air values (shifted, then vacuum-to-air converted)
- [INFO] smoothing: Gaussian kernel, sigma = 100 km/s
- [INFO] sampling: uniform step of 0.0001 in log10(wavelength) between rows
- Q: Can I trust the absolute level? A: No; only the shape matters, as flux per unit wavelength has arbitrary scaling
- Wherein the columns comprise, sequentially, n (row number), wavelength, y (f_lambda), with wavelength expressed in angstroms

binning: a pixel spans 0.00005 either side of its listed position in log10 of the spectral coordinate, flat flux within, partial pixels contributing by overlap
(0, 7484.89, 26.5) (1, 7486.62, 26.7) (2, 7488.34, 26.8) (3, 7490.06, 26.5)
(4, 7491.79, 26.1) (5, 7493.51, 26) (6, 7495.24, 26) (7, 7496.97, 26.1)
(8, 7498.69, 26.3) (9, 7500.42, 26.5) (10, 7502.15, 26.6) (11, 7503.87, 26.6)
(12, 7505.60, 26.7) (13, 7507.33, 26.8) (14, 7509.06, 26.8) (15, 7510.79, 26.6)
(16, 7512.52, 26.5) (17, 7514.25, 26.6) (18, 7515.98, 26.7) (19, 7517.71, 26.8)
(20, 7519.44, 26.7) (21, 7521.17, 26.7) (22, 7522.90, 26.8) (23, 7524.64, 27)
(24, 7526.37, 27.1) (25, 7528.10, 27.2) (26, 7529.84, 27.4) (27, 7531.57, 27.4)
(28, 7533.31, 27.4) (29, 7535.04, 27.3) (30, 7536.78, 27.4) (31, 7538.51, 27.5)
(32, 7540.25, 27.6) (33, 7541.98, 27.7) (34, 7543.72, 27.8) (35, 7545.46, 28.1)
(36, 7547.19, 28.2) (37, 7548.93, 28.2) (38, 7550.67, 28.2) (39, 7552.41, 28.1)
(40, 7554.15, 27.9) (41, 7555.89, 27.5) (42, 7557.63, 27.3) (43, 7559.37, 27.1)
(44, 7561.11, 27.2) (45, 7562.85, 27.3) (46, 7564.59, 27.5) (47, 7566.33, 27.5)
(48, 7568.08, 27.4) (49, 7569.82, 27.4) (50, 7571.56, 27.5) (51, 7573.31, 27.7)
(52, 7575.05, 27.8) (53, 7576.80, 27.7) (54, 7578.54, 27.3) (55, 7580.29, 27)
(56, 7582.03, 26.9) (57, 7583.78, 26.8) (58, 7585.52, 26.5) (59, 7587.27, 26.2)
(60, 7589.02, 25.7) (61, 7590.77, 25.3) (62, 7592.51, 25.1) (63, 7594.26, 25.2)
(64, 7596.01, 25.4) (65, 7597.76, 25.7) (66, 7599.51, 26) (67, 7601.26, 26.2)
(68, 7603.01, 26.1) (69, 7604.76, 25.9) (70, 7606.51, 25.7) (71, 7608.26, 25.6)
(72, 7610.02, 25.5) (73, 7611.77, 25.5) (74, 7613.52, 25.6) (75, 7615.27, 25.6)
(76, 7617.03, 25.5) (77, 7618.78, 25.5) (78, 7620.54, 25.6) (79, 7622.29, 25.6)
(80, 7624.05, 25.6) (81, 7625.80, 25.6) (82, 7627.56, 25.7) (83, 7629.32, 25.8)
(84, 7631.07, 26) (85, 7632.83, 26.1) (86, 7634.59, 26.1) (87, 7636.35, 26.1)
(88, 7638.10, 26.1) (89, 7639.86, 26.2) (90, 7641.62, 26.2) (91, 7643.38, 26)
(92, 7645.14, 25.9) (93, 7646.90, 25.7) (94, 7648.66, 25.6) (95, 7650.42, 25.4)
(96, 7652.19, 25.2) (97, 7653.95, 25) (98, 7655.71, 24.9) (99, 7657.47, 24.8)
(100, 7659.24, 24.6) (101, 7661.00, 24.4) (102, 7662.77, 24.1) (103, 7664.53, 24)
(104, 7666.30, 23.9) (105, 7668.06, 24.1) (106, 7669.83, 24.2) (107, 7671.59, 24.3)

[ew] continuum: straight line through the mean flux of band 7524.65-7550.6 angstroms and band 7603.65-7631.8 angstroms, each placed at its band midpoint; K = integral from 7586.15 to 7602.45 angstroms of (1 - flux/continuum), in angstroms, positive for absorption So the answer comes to 0.3 angstroms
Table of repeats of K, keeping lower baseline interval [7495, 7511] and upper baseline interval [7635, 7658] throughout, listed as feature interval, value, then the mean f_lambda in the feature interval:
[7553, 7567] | -0.7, 27.4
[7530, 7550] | -1.1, 27.7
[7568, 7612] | -0.6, 26.3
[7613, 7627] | 0.1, 25.6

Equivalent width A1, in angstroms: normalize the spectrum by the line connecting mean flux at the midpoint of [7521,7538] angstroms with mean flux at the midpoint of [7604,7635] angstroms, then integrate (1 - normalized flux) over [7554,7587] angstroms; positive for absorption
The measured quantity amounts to -1.0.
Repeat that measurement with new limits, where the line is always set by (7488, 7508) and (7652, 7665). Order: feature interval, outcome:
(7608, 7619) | -0.2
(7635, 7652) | -0.8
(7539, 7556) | -1.4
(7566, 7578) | -0.9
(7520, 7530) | -0.3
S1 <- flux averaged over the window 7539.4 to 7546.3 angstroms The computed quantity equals 27.8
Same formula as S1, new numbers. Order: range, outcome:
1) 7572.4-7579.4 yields 27.6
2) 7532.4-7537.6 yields 27.3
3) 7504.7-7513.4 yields 26.7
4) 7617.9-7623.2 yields 25.6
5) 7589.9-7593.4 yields 25.2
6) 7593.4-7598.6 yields 25.4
